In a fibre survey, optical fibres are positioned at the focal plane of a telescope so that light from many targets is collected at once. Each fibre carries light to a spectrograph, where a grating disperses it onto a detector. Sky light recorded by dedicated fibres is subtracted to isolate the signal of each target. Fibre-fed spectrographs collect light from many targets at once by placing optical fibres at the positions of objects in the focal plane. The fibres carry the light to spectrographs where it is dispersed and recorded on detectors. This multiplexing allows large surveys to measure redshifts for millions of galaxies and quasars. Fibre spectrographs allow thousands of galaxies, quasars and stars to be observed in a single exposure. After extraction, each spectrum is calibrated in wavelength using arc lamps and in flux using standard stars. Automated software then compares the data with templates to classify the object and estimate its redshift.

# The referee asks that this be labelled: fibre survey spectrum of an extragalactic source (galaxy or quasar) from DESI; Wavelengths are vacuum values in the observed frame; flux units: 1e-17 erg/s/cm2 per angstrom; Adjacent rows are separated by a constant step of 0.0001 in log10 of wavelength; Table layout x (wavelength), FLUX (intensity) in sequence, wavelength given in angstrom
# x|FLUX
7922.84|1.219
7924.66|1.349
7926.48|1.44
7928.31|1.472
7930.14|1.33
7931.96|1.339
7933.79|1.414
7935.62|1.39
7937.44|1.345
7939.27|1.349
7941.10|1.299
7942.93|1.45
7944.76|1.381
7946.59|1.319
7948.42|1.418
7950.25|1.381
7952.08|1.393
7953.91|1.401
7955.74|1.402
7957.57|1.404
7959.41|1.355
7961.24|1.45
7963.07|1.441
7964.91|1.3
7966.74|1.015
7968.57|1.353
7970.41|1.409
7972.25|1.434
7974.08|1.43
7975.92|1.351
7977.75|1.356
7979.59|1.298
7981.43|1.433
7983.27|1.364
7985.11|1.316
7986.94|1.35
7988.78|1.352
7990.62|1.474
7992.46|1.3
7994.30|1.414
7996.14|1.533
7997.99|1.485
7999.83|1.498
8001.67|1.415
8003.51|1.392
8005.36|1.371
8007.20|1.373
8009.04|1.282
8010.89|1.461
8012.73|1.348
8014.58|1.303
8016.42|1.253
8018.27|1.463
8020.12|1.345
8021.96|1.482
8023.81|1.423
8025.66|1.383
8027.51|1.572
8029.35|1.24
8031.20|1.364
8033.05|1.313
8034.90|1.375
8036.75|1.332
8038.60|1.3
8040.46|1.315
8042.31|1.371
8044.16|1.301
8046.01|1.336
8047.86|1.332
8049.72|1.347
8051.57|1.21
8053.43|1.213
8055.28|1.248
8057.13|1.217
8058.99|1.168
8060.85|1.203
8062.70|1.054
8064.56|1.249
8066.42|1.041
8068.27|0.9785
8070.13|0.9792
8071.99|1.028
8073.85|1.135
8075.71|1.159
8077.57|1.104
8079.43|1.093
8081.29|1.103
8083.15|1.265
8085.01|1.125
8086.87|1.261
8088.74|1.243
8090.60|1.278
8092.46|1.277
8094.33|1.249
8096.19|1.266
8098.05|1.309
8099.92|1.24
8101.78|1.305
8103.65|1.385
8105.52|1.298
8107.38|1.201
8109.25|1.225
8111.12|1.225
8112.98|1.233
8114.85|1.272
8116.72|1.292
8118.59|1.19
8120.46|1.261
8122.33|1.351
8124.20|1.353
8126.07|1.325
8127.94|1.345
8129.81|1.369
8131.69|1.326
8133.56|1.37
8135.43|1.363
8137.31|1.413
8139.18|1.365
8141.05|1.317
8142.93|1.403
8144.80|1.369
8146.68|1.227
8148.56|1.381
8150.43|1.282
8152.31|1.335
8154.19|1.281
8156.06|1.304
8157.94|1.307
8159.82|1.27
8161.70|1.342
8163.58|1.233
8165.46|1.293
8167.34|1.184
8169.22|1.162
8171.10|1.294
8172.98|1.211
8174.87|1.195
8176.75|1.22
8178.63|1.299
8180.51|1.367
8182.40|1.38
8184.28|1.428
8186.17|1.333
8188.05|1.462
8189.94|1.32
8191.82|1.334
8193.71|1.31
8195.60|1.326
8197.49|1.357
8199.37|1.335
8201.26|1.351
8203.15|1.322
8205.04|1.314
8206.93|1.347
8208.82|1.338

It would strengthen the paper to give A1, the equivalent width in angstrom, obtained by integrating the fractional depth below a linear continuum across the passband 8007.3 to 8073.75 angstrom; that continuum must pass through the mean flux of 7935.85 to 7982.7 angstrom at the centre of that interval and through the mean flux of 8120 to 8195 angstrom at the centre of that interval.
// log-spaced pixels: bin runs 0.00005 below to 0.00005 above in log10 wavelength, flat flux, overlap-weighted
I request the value 3.3 angstrom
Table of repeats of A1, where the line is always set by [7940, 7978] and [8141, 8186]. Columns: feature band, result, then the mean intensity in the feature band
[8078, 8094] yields 1.44 angstrom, 1.2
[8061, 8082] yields 3.80 angstrom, 1.09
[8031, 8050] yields 0.08 angstrom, 1.33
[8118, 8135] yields -0.22 angstrom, 1.33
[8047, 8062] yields 1.07 angstrom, 1.24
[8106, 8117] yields 0.61 angstrom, 1.24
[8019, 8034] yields -0.52 angstrom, 1.39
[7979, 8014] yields -0.96 angstrom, 1.39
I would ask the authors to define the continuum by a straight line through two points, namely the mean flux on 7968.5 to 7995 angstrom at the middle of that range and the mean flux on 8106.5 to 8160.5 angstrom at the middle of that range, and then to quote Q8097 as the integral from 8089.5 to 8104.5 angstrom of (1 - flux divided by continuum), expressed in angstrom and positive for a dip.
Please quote 0.4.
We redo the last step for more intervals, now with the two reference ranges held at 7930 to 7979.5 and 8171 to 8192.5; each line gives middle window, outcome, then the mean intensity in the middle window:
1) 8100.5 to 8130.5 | 1.04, 1.29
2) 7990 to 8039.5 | -1.22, 1.39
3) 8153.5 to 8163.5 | 0.23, 1.3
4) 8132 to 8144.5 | -0.37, 1.37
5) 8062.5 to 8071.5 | 1.91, 1.06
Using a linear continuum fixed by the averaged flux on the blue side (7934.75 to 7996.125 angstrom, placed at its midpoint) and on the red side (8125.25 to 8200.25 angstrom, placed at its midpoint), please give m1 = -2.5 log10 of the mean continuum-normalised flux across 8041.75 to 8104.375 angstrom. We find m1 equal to 0.12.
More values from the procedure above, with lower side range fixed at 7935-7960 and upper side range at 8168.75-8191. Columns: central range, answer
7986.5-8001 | -0.049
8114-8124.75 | 0.036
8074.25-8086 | 0.172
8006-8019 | 0.004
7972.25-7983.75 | -0.007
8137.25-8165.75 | 0.000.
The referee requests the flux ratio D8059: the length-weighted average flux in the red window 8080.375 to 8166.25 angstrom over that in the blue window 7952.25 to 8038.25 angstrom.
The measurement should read 0.94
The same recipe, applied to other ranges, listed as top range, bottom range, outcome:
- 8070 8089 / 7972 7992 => 0.83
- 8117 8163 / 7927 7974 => 0.97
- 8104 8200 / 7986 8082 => 1.01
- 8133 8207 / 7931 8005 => 0.95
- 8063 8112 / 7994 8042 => 0.86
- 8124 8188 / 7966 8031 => 0.95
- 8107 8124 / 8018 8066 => 0.96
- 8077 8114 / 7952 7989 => 0.91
